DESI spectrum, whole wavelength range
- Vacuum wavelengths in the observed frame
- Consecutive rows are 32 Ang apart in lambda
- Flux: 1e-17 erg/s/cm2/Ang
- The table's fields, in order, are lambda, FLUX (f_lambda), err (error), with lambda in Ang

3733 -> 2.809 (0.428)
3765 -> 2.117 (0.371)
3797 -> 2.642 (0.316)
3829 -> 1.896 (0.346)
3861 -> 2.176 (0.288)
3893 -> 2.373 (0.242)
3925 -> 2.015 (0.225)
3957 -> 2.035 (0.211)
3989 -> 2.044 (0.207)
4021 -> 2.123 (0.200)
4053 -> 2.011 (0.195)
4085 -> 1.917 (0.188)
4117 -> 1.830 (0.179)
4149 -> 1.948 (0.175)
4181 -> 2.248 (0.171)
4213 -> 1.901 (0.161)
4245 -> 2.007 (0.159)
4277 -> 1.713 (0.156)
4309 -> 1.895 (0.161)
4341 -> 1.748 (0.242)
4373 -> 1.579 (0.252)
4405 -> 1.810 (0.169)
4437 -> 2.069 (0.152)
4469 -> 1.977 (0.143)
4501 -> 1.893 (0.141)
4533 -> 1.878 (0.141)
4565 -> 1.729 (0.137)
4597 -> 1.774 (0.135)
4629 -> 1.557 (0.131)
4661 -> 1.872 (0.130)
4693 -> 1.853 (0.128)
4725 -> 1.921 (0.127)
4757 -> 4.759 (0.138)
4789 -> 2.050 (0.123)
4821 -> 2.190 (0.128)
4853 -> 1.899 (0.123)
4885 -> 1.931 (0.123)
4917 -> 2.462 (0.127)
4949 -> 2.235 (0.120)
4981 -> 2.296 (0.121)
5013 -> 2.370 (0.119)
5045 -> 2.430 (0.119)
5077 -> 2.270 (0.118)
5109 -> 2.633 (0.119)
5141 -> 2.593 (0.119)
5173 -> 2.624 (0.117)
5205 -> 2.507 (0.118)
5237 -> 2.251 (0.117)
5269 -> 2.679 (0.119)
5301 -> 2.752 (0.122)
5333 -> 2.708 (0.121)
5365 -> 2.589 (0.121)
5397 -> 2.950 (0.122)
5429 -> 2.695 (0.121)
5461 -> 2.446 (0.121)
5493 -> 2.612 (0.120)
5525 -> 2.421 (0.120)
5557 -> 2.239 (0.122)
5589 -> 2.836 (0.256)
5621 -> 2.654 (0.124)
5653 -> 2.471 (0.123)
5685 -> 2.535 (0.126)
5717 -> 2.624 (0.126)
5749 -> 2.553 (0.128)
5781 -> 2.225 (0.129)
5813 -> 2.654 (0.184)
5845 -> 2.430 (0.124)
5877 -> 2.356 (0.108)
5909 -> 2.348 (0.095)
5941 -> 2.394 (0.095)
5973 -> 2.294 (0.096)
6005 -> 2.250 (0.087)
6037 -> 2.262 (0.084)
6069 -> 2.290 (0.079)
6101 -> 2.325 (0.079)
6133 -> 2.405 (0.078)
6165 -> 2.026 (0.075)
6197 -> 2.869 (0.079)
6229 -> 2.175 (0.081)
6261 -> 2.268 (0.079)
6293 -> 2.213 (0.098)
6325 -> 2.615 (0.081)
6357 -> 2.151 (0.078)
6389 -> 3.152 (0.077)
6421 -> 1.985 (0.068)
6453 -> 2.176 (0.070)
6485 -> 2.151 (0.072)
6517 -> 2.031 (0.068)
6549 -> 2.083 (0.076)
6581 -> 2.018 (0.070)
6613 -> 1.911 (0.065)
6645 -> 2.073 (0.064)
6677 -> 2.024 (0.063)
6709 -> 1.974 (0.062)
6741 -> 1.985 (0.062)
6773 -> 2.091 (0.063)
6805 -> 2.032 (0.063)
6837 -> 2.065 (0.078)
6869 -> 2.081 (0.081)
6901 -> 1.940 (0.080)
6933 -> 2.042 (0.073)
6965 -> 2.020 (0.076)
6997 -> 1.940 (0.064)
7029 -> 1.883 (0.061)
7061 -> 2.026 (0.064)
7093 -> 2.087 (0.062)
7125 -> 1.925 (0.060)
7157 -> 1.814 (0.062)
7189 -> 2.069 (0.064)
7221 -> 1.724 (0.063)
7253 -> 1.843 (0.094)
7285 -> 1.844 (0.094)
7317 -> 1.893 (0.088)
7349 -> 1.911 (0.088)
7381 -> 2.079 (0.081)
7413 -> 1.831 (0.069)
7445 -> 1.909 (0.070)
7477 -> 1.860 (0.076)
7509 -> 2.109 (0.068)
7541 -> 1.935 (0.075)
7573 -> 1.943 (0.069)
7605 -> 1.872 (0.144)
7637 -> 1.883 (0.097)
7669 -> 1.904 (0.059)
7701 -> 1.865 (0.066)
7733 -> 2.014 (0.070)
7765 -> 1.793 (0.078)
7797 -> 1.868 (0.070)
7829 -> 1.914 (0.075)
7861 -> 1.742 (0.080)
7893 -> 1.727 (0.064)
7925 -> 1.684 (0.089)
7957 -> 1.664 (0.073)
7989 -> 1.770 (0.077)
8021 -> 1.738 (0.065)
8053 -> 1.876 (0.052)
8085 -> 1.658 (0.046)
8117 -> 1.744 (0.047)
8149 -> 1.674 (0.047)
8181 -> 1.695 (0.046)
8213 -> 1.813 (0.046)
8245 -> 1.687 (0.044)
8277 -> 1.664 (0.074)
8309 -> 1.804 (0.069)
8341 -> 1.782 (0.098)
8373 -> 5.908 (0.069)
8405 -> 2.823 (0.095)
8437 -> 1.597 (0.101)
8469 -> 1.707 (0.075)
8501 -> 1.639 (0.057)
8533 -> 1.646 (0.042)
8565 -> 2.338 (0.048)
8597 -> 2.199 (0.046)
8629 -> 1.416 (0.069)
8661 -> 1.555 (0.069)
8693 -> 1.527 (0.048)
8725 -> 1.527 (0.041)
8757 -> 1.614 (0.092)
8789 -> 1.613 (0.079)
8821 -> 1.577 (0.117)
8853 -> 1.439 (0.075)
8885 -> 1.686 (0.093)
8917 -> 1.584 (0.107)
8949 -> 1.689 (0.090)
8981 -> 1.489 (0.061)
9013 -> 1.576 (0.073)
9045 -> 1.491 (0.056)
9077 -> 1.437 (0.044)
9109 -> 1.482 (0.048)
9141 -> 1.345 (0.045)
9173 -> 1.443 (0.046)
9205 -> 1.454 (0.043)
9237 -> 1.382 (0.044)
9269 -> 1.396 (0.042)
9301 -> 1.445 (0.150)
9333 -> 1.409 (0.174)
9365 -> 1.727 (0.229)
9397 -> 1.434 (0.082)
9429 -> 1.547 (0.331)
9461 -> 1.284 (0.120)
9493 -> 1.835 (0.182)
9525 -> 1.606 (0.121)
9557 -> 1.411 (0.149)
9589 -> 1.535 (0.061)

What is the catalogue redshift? 0.28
